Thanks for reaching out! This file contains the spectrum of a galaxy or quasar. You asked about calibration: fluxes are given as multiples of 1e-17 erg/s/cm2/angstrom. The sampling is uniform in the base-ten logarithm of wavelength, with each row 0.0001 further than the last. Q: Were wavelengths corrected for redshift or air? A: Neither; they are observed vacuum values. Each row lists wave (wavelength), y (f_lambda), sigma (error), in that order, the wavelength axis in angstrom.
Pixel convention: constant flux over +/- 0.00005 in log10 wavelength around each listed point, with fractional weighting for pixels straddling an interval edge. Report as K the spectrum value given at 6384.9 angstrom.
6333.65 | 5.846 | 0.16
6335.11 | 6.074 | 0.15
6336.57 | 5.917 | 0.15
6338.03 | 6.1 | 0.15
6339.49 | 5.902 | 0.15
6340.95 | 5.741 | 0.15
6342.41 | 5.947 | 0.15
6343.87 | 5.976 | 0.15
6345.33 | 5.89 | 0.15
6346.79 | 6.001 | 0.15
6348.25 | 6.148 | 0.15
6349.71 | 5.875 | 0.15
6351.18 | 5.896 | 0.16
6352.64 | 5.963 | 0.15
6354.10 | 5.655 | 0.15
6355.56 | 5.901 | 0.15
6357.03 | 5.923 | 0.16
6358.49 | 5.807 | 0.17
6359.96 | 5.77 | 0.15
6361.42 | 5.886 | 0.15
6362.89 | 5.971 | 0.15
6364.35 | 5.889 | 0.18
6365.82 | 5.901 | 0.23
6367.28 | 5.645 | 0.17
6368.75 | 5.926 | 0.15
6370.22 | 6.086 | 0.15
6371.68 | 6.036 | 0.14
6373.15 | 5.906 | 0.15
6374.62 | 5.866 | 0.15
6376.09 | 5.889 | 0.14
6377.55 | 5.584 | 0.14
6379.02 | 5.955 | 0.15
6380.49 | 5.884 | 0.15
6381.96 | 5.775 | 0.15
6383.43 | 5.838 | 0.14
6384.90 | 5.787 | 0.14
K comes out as 5.787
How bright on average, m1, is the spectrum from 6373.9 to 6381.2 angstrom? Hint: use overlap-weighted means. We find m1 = 5.84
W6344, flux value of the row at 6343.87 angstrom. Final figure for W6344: 5.976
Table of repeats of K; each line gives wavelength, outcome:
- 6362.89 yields 5.971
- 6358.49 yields 5.807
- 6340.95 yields 5.741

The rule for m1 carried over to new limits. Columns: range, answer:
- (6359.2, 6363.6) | 5.87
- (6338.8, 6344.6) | 5.89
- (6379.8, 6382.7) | 5.83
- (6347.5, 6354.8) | 5.91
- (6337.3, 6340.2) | 6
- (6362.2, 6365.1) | 5.93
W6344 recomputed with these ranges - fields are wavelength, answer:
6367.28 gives 5.645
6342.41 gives 5.947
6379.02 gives 5.955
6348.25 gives 6.148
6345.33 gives 5.89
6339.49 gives 5.902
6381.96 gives 5.775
